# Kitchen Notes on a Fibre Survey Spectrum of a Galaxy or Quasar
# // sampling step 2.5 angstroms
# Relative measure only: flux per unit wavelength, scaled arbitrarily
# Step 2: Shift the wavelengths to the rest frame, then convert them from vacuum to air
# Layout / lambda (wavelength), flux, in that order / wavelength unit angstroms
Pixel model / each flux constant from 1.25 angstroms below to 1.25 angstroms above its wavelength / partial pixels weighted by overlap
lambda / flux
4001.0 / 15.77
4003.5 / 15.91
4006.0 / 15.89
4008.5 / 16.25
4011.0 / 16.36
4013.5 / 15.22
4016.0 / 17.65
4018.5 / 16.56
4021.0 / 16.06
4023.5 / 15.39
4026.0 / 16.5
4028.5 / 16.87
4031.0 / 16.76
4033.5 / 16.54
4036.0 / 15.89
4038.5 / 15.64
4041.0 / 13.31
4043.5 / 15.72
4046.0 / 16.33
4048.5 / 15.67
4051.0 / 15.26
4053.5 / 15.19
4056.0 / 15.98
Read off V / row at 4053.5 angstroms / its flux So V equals 15.19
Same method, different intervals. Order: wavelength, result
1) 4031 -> 16.76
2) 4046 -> 16.33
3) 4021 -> 16.06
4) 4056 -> 15.98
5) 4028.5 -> 16.87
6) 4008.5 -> 16.25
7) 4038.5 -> 15.64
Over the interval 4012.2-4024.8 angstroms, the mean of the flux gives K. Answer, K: 16.2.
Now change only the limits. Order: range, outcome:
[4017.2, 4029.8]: 16.3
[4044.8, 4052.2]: 15.8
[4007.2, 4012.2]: 16.3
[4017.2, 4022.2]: 16.3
